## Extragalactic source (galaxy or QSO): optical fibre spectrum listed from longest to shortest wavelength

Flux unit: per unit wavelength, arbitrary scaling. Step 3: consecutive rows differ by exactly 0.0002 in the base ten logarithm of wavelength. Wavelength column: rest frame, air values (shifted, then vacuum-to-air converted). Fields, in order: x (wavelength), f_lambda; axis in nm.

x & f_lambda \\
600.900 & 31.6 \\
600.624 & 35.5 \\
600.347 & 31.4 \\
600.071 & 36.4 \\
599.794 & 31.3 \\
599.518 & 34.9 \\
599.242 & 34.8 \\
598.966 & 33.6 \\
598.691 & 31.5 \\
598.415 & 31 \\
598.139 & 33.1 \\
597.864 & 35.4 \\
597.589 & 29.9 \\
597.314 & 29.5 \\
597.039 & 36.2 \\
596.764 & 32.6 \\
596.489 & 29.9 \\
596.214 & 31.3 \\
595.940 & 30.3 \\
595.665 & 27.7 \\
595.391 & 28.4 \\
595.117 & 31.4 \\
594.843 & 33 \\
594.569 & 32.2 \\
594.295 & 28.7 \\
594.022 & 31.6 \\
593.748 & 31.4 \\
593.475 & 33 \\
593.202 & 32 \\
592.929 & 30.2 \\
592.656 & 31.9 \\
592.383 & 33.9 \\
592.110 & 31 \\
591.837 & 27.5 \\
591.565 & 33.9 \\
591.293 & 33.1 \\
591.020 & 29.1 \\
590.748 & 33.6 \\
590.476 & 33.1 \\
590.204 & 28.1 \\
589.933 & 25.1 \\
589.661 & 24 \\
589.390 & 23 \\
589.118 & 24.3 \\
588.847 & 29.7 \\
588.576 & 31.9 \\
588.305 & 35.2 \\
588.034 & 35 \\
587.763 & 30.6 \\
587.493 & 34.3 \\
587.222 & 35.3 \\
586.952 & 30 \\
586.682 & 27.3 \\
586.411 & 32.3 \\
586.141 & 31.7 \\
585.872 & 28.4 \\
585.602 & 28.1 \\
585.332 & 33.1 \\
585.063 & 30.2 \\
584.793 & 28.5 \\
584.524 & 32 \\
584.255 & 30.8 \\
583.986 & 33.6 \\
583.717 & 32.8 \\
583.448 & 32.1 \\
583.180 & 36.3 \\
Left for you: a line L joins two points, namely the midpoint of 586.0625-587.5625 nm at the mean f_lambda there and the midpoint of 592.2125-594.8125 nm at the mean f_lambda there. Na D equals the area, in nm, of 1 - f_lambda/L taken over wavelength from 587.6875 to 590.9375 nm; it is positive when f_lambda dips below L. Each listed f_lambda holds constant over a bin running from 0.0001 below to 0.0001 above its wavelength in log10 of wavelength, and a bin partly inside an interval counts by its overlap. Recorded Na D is 0.232 nm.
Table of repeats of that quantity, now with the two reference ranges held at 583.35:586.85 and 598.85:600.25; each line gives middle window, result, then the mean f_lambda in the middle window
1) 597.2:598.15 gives 0.051 nm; 31.9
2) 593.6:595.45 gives 0.106 nm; 31.1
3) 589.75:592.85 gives 0.136 nm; 30.8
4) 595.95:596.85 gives 0.063 nm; 31.1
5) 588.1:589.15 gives 0.014 nm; 31.2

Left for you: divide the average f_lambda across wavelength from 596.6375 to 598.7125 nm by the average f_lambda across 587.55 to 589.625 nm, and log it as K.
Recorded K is 1.09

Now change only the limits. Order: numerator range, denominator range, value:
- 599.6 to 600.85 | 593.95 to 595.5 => 1.09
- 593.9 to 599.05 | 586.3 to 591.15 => 1.04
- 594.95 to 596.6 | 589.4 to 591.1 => 1.05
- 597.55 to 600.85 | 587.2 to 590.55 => 1.12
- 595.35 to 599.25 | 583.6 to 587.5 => 1.02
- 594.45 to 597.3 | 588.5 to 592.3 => 1.07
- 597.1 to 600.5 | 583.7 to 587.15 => 1.07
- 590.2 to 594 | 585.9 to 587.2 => 1.03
